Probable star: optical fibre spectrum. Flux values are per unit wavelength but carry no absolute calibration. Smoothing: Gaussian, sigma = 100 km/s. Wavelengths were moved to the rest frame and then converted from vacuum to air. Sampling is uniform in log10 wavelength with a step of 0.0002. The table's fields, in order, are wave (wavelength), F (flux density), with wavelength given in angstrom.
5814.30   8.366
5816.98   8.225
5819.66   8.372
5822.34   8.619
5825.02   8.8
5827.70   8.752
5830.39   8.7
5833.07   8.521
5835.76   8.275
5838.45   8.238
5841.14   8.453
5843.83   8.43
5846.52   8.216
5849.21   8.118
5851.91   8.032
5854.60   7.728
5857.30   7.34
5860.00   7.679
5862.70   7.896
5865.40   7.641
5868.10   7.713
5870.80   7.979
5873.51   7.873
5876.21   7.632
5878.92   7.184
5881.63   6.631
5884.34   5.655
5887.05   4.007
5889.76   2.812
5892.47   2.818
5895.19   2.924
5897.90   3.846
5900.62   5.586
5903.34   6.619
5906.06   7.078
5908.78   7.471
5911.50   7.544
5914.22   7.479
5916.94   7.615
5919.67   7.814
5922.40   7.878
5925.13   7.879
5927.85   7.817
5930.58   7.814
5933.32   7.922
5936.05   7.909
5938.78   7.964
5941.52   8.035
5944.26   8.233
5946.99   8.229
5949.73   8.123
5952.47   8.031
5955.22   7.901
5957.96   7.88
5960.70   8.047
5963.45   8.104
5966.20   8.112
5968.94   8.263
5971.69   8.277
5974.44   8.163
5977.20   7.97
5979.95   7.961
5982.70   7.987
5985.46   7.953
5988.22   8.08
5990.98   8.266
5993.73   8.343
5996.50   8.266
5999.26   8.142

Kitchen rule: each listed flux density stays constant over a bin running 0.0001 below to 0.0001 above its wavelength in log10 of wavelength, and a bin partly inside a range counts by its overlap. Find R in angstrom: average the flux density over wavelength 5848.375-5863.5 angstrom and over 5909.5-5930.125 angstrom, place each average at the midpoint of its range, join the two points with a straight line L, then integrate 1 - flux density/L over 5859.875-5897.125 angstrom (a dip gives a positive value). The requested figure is 8.05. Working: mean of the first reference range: 7.78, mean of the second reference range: 7.72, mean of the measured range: 6.09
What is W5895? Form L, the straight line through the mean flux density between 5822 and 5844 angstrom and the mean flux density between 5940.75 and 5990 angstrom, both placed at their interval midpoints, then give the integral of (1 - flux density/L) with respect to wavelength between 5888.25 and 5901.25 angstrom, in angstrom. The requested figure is 7.5 angstrom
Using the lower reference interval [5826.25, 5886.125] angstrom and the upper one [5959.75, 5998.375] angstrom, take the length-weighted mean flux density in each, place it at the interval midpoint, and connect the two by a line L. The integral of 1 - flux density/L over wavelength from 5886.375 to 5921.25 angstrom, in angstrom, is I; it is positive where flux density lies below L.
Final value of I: 9.81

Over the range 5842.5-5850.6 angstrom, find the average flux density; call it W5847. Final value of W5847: 8.25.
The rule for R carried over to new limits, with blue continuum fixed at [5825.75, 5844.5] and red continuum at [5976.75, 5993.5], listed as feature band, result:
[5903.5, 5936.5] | 2.4 angstrom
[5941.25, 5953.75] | 0.1 angstrom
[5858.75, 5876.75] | 1.3 angstrom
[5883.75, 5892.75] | 4.9 angstrom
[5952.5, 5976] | 0.1 angstrom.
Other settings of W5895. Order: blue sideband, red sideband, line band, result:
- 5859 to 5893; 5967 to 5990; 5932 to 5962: -1.7 angstrom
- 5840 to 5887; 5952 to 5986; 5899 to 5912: 1.7 angstrom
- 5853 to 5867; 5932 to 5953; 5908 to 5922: 0.6 angstrom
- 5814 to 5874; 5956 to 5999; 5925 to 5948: 0.4 angstrom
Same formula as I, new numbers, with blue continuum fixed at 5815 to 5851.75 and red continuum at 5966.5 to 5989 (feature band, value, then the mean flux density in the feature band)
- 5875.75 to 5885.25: 1.8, 6.74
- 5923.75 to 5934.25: 0.4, 7.86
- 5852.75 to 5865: 1.0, 7.67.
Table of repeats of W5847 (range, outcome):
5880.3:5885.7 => 6.14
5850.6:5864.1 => 7.73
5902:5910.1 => 7.05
